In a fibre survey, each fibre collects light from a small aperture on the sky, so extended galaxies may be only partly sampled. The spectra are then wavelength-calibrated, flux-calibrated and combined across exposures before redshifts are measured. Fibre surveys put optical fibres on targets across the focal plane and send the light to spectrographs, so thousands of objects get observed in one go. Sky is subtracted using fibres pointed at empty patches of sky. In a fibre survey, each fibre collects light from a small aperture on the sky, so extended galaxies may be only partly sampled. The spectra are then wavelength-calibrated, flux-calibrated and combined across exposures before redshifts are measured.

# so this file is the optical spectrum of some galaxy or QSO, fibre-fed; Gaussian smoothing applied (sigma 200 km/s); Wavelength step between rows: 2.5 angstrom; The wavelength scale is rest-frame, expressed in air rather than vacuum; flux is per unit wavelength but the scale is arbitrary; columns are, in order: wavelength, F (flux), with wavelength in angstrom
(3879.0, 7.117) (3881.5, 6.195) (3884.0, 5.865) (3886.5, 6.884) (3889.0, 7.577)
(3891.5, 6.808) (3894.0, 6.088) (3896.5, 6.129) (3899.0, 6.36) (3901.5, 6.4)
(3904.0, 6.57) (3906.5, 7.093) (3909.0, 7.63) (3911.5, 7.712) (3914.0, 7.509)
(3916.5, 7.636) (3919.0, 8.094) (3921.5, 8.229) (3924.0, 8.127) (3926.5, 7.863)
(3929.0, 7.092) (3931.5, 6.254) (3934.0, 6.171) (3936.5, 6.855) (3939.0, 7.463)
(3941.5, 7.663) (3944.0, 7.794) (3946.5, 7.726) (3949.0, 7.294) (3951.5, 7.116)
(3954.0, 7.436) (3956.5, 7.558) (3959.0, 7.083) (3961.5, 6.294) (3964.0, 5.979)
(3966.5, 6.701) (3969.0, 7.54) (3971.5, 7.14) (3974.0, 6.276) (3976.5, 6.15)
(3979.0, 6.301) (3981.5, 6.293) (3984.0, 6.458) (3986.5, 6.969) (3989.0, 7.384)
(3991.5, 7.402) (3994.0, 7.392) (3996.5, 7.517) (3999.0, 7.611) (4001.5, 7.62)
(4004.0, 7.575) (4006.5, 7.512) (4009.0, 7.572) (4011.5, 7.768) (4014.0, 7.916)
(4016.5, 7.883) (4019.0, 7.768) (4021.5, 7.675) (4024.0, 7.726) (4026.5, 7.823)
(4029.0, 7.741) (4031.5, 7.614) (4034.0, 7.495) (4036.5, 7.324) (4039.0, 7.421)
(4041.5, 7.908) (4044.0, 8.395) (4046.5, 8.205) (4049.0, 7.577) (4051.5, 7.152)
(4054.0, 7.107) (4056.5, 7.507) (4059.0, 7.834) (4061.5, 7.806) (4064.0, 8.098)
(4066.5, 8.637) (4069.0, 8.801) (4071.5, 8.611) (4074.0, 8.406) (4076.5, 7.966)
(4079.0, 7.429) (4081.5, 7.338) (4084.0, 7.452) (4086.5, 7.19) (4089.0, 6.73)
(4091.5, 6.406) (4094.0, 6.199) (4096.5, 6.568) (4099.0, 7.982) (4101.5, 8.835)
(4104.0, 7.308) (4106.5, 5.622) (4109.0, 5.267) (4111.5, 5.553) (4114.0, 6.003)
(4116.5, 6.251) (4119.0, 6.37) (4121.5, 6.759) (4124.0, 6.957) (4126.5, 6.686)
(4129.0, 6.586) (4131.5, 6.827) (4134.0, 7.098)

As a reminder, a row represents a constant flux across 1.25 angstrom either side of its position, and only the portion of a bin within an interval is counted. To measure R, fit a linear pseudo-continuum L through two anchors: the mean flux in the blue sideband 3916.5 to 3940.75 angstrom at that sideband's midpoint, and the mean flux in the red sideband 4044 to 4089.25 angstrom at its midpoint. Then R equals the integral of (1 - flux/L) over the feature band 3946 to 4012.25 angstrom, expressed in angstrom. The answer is 3.9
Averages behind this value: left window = 7.37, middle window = 7.09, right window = 7.81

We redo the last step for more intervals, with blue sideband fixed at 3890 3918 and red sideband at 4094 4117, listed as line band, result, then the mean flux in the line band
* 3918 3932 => -1.6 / 7.67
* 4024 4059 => -5.0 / 7.65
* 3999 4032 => -4.7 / 7.71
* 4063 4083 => -4.5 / 8.15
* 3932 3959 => -1.6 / 7.27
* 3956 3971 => 0.0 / 6.84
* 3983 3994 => -0.5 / 7.11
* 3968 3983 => 0.4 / 6.6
